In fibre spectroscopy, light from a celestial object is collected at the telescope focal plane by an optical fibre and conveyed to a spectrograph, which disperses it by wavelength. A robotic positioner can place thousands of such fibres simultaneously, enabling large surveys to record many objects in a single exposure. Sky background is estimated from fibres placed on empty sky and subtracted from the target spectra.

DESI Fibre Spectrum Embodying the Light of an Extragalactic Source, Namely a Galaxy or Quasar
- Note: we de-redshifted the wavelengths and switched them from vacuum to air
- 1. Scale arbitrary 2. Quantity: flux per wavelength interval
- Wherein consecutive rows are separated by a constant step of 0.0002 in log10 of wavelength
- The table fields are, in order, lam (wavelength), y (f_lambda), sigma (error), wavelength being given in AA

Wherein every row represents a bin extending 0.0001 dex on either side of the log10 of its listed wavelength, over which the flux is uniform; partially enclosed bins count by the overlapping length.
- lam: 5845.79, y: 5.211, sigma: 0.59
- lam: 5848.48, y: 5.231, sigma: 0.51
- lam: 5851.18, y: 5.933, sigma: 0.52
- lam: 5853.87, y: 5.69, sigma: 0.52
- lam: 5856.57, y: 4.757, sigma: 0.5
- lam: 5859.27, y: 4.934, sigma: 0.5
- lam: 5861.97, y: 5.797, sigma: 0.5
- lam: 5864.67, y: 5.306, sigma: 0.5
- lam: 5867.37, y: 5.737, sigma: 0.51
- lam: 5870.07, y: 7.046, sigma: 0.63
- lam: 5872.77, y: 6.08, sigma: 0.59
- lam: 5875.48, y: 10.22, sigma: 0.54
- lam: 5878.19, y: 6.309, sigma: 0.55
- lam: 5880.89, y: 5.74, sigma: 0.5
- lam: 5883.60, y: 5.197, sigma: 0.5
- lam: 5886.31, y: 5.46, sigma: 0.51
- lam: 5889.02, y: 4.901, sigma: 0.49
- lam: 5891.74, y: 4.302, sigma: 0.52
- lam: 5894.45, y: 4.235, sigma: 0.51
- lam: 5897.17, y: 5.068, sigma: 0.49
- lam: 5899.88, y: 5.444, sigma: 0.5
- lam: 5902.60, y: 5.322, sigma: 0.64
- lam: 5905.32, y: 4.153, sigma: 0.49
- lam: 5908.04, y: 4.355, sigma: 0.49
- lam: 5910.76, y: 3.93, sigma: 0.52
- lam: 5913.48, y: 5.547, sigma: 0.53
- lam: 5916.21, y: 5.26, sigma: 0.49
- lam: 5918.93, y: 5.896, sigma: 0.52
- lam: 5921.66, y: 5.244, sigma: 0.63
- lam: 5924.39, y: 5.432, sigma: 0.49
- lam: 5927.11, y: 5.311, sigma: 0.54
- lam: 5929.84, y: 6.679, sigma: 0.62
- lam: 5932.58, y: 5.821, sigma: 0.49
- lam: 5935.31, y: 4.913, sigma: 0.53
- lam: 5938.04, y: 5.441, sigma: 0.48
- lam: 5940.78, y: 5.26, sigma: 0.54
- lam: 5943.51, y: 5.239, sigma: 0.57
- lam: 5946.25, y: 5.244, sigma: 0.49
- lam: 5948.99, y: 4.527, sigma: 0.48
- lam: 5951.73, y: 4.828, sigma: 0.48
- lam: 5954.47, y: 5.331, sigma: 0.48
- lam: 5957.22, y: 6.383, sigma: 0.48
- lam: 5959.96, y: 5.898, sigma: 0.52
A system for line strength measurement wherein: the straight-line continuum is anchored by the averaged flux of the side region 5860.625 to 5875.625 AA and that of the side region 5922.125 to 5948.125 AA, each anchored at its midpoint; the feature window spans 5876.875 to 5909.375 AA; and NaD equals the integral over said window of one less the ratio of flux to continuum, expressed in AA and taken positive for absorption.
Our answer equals 5.5 AA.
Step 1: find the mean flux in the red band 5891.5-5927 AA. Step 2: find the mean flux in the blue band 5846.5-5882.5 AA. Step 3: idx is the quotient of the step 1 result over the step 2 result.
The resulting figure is 0.8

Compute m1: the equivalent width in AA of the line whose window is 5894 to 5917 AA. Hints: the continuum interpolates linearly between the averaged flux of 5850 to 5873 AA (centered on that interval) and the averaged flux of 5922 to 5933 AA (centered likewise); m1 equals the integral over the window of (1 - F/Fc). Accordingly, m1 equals 3.6 AA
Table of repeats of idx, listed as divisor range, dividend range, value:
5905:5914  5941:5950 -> 1.14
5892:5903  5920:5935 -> 1.15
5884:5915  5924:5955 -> 1.11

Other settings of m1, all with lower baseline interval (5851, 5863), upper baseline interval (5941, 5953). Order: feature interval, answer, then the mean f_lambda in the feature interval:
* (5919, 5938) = -1.9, 5.58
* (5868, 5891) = -4.5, 6.29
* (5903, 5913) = 1.5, 4.38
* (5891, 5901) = 0.8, 4.78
